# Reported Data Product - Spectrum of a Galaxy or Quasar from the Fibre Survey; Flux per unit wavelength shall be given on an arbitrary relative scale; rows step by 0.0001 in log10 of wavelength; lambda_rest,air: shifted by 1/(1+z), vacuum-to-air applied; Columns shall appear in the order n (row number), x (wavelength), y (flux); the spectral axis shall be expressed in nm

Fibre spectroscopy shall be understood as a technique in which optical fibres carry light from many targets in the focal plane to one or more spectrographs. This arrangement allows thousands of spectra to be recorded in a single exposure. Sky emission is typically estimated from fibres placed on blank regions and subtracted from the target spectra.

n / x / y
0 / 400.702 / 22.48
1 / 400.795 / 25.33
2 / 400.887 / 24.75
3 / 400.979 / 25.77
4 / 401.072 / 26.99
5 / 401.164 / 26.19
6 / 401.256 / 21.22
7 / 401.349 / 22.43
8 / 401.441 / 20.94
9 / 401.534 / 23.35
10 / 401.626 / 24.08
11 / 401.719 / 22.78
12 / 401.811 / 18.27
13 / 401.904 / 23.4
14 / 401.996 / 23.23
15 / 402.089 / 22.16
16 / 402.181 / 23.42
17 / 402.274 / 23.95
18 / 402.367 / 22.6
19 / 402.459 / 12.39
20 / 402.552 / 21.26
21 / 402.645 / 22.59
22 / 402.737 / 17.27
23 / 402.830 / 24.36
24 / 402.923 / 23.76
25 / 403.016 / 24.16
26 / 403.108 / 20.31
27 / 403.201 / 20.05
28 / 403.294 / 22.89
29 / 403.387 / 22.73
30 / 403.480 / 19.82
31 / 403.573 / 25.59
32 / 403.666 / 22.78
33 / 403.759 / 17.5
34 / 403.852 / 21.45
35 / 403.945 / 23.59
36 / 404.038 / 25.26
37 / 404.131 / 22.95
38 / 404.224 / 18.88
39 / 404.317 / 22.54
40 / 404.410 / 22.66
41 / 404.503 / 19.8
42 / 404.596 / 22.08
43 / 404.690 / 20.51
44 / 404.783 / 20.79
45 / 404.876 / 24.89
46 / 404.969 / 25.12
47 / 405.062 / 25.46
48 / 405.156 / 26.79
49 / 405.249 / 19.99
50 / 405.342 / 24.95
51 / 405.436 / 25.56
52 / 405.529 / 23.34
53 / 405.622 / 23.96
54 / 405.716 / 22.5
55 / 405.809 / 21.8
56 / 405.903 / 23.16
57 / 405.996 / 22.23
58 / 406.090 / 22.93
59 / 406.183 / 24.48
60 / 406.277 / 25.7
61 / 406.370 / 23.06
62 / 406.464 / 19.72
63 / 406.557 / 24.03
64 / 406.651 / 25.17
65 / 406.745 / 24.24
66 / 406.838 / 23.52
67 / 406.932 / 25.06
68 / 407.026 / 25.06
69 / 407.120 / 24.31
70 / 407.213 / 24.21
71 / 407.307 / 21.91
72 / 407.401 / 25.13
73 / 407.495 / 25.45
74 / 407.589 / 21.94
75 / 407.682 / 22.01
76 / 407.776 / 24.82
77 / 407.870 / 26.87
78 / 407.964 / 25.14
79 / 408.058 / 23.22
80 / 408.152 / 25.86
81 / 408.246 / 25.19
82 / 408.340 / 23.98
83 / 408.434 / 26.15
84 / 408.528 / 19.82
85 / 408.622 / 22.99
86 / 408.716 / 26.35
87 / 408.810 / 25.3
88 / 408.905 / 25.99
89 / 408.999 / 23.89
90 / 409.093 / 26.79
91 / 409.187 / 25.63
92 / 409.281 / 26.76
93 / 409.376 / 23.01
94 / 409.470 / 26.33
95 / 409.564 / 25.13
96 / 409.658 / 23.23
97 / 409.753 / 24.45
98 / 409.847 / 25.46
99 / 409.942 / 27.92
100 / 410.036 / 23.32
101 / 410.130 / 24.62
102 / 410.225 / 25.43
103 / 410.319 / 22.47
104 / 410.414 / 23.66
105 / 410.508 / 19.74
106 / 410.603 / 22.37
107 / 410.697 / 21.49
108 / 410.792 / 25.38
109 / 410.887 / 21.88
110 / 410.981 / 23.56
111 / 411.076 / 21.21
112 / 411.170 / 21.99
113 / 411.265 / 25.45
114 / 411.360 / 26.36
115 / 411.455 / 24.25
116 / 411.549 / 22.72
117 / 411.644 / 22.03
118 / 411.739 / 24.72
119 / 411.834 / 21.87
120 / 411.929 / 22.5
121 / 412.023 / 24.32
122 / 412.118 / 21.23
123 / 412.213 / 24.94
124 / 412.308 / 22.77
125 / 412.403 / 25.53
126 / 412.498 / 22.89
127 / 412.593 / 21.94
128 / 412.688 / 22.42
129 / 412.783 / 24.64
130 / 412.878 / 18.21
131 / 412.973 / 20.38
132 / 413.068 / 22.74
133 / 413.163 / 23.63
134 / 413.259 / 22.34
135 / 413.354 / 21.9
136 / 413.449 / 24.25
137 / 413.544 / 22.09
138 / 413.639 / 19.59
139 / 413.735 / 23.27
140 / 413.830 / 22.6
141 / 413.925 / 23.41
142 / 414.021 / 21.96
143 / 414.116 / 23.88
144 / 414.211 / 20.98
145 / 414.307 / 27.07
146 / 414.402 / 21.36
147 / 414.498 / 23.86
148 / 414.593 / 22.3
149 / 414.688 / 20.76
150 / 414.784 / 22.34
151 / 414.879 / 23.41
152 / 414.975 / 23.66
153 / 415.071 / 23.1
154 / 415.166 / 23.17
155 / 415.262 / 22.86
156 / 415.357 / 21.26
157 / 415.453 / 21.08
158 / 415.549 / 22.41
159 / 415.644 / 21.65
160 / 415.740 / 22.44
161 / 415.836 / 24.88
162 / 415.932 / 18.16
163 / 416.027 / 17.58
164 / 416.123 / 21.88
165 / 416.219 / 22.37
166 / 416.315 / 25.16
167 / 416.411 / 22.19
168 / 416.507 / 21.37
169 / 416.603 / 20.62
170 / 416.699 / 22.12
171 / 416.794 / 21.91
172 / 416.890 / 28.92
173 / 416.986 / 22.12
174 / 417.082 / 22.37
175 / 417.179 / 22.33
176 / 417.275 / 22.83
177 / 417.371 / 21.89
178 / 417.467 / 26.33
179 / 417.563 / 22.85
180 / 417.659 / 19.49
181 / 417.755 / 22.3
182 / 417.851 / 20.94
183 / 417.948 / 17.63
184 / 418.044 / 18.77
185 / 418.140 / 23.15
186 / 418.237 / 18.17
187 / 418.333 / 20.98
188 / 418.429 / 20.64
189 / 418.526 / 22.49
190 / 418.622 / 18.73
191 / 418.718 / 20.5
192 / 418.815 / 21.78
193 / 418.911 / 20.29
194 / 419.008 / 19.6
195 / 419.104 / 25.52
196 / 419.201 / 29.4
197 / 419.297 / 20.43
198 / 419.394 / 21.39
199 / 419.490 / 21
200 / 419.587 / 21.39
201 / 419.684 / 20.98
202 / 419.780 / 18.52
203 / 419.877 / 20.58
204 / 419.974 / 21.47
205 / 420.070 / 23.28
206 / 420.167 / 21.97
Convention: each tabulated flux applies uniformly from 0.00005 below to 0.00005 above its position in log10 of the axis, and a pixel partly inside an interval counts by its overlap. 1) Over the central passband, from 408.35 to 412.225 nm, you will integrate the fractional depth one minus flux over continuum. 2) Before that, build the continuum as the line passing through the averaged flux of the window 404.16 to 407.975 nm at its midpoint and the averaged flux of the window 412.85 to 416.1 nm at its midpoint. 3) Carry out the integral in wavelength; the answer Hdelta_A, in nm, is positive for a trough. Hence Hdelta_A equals -0.19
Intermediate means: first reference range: 23.4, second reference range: 22.2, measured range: 24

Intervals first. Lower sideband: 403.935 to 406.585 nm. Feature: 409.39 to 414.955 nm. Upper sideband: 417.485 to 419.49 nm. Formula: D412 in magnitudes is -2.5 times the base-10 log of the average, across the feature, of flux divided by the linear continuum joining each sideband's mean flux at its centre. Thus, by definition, -0.05 mag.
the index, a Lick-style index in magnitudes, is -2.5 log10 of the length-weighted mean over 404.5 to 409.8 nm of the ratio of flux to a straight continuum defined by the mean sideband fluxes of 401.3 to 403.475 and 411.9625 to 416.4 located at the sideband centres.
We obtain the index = -0.09 mag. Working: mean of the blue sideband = 21.8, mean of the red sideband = 22.5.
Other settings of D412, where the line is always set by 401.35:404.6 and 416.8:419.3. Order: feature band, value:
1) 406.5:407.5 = -0.11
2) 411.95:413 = -0.04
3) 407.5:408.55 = -0.11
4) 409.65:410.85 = -0.09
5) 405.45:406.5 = -0.06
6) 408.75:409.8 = -0.15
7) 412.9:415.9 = -0.03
